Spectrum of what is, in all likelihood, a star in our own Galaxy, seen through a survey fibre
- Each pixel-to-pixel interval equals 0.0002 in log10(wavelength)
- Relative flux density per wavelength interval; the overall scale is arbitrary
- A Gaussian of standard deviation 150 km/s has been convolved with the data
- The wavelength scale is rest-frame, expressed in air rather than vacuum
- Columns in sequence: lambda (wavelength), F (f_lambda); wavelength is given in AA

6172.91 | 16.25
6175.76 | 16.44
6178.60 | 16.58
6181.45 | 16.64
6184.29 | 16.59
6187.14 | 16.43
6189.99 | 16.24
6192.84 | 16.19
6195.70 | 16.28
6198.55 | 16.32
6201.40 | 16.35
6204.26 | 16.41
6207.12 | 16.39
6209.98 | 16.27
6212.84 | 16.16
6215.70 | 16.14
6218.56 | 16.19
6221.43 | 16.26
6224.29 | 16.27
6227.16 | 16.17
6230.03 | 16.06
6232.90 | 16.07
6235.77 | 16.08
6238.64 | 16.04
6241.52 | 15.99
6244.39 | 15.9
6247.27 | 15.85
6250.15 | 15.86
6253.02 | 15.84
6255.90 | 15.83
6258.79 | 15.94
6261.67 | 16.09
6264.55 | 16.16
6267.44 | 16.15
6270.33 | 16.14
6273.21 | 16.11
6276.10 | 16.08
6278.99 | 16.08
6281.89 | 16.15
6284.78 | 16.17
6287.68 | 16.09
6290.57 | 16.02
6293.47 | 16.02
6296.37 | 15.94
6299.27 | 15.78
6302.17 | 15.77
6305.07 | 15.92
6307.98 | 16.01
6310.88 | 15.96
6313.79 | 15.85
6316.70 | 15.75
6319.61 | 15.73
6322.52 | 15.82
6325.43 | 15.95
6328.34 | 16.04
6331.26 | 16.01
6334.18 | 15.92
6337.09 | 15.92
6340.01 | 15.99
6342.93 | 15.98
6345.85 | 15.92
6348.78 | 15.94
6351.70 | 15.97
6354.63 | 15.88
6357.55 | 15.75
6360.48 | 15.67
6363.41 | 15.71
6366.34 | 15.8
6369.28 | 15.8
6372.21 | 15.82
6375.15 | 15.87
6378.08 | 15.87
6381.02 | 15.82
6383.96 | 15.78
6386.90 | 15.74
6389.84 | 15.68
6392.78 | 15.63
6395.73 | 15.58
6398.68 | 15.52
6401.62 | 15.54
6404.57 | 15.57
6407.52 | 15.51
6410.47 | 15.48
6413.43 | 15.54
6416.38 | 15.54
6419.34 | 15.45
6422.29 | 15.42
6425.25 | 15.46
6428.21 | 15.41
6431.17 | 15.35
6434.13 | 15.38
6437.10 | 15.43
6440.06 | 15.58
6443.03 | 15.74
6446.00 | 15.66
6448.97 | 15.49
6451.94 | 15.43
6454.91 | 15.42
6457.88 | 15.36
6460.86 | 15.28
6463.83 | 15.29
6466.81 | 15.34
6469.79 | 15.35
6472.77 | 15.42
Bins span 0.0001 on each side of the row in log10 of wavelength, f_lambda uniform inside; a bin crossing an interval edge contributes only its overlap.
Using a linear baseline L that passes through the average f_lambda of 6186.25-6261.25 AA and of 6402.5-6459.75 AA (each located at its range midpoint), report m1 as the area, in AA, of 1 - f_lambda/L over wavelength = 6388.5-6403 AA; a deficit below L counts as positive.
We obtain 0.0 AA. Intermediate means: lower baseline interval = 16.1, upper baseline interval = 15.5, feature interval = 15.6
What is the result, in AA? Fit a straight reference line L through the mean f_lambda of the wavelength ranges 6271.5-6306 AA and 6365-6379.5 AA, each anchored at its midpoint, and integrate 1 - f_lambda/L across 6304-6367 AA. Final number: 0.1 AA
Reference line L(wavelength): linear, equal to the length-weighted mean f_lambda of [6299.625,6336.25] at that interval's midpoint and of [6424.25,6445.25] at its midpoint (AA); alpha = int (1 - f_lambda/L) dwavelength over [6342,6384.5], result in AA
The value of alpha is -0.3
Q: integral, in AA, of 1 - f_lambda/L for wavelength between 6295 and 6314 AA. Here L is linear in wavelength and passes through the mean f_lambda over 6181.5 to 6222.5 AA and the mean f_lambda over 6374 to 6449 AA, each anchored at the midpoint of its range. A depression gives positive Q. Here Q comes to 0.1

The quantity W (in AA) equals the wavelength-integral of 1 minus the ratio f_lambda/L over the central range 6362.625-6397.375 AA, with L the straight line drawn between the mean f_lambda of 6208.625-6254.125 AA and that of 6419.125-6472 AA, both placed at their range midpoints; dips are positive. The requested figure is -0.3 AA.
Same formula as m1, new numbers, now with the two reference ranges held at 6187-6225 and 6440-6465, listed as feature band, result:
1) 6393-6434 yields 0.28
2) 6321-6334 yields -0.06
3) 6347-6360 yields -0.06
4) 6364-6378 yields -0.08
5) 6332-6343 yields -0.08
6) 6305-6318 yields 0.03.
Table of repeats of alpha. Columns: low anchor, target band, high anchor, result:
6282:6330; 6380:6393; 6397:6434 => -0.11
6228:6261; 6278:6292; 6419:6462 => -0.22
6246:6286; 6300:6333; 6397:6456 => -0.05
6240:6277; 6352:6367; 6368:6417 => -0.03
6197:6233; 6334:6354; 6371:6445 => -0.18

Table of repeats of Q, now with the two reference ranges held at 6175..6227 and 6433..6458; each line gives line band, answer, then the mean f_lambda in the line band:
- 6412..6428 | 0.1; 15.5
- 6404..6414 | 0.1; 15.5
